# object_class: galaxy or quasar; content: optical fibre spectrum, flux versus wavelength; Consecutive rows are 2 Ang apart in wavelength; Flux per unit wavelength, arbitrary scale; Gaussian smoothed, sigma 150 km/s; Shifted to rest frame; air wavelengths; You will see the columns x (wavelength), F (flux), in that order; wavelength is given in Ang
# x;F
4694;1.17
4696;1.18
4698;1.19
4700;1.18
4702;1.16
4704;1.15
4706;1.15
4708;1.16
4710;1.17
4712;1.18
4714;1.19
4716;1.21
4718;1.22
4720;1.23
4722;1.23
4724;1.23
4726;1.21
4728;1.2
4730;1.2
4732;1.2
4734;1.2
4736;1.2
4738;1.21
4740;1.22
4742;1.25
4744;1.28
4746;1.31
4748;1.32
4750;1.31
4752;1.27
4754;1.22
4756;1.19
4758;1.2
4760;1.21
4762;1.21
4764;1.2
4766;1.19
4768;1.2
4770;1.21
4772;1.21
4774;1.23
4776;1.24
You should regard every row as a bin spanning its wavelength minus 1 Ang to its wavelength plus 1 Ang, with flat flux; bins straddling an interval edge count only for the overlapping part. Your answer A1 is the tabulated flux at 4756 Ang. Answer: 1.19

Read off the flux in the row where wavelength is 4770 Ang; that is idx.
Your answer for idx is 1.21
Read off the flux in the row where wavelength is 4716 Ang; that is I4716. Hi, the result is 1.21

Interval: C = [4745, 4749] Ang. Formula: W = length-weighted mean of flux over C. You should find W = 1.31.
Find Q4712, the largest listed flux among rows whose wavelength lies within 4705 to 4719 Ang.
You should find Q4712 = 1.22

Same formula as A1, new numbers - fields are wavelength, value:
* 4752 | 1.27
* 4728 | 1.2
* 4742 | 1.25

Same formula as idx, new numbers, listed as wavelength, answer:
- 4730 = 1.2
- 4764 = 1.2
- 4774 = 1.23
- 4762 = 1.21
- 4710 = 1.17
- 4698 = 1.19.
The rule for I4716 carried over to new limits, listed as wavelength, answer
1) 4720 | 1.23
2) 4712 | 1.18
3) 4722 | 1.23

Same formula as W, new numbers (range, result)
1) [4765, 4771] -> 1.2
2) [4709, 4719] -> 1.19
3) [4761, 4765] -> 1.21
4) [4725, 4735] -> 1.2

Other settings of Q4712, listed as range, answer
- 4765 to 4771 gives 1.21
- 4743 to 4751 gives 1.32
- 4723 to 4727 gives 1.23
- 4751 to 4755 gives 1.27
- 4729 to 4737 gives 1.2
